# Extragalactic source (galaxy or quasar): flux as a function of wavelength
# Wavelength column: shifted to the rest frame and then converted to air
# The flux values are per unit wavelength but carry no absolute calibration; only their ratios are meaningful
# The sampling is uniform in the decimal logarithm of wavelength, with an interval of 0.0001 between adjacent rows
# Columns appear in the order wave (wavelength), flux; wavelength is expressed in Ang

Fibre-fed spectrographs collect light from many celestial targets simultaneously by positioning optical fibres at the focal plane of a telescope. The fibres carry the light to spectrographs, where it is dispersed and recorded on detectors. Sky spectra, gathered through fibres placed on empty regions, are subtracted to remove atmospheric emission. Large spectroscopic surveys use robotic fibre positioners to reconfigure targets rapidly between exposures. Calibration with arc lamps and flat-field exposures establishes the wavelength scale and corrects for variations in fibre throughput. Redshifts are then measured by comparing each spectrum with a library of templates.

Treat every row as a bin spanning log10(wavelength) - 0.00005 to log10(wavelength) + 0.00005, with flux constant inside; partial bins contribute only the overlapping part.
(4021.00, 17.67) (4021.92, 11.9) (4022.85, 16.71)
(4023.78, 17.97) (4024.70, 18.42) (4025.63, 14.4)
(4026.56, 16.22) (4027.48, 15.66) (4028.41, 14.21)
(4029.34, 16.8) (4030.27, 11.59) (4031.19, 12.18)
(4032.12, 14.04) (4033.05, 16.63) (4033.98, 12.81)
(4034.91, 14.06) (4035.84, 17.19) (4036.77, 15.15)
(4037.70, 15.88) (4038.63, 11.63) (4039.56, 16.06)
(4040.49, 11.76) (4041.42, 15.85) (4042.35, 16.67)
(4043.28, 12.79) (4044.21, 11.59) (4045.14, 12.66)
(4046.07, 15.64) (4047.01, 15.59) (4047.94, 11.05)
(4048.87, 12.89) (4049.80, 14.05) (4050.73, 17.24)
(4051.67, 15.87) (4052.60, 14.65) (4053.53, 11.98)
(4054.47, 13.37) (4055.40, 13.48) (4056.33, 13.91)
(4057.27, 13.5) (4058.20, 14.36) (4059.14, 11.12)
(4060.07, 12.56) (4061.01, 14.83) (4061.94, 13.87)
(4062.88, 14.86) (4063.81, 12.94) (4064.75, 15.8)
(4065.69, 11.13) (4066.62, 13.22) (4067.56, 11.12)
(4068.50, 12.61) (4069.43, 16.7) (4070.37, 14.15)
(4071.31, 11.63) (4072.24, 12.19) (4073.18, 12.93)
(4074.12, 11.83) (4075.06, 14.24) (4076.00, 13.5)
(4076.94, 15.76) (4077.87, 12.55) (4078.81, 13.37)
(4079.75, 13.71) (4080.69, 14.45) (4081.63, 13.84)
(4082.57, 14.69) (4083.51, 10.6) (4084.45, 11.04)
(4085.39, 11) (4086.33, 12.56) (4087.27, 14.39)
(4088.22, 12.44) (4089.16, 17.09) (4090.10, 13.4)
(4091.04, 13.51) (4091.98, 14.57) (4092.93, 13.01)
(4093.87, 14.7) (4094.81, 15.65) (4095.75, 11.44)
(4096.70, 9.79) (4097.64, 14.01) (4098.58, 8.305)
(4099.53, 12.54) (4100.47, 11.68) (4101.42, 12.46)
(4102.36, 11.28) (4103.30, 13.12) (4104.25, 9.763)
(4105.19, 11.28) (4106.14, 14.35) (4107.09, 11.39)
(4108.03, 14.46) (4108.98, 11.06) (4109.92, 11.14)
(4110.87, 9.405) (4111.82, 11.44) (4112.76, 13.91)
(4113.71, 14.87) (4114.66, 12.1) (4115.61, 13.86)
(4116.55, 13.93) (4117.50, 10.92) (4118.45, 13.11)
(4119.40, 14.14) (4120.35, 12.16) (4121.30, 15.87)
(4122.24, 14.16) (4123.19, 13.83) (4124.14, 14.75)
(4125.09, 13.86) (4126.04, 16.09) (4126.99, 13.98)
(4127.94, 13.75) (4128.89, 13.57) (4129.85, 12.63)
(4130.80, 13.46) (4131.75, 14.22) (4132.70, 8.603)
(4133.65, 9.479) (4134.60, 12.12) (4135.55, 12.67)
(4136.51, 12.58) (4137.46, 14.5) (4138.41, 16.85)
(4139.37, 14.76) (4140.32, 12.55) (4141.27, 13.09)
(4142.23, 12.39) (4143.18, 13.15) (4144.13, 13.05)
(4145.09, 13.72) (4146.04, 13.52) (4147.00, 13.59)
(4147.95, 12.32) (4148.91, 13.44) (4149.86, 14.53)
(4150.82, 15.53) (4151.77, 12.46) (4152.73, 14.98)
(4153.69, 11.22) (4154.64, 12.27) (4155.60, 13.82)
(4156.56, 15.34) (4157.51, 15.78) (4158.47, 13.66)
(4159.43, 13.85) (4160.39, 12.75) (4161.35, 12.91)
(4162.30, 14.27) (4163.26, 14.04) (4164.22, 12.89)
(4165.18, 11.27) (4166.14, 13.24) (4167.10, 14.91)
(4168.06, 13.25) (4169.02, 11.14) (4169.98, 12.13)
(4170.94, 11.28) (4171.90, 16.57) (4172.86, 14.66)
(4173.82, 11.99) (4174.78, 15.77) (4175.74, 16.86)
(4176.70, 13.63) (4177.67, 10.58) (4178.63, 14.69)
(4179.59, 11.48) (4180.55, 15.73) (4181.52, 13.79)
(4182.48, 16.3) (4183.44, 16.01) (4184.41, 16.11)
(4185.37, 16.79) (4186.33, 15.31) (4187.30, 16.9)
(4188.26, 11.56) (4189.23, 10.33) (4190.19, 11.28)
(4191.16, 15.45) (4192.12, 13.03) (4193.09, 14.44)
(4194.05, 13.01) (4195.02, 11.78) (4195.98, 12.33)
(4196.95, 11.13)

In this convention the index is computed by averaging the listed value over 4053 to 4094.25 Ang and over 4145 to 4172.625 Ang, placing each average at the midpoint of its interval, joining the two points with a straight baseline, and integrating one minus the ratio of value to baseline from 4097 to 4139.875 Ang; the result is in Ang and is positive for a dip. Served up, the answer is 1.87 Ang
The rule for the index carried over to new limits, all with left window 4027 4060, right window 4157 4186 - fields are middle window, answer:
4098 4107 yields 1.5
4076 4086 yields 0.7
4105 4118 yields 1.4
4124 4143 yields 1.0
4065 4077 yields 0.8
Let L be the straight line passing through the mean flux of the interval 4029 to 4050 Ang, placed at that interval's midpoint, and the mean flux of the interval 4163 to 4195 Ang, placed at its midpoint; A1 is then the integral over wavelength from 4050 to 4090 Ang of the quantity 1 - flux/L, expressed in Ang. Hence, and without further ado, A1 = 1.5 Ang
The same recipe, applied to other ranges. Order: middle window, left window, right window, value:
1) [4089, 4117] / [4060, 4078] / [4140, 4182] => 1.8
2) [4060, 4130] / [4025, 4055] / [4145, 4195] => 4.9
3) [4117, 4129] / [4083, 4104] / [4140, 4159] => -0.7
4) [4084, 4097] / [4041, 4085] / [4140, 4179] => 0.3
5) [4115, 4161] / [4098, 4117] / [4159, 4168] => -2.5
